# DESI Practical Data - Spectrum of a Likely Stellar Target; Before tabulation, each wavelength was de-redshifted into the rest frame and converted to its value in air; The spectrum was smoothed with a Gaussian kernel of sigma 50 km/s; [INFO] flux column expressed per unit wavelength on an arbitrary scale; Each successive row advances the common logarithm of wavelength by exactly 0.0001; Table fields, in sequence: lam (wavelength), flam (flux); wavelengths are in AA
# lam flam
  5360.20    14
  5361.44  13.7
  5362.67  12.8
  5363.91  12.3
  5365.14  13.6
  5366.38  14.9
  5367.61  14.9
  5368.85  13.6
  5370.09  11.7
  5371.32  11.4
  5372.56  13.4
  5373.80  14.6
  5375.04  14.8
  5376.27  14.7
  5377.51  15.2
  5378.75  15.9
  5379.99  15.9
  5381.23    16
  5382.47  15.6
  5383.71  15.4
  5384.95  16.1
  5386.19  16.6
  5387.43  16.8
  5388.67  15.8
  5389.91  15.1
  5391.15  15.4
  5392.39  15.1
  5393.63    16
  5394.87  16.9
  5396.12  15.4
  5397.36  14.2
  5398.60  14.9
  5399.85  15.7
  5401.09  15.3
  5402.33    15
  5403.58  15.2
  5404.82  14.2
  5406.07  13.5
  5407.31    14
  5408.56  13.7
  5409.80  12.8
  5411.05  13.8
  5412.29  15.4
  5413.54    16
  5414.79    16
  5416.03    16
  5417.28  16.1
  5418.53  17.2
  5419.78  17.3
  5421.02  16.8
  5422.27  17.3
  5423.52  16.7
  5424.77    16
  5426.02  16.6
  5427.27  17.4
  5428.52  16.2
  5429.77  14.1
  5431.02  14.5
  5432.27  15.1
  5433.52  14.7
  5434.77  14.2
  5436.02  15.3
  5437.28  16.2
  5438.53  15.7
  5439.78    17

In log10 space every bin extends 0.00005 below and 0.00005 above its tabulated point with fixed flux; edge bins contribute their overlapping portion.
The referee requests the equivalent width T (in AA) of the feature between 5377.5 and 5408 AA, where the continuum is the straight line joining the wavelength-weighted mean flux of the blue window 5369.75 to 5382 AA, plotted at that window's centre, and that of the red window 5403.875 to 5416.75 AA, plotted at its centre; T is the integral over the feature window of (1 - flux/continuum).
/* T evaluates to -1.9 AA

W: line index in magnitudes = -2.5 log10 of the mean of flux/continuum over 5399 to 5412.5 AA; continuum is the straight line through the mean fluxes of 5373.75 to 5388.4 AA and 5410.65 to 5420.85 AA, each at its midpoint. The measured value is 0.11 mag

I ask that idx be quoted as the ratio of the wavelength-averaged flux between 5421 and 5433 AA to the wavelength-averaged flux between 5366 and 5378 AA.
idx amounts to 1.15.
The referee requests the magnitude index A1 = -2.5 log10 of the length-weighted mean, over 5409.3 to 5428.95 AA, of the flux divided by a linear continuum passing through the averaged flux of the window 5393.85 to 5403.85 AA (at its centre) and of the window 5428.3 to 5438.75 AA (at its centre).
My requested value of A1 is -0.07 mag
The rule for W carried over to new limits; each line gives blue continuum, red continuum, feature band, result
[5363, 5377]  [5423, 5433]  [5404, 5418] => 0.03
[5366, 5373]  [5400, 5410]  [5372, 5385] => -0.13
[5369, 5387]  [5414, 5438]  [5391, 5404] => -0.01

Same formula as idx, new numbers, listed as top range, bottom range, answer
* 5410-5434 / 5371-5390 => 1.04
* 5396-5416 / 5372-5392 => 0.95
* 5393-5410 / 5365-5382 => 1.03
